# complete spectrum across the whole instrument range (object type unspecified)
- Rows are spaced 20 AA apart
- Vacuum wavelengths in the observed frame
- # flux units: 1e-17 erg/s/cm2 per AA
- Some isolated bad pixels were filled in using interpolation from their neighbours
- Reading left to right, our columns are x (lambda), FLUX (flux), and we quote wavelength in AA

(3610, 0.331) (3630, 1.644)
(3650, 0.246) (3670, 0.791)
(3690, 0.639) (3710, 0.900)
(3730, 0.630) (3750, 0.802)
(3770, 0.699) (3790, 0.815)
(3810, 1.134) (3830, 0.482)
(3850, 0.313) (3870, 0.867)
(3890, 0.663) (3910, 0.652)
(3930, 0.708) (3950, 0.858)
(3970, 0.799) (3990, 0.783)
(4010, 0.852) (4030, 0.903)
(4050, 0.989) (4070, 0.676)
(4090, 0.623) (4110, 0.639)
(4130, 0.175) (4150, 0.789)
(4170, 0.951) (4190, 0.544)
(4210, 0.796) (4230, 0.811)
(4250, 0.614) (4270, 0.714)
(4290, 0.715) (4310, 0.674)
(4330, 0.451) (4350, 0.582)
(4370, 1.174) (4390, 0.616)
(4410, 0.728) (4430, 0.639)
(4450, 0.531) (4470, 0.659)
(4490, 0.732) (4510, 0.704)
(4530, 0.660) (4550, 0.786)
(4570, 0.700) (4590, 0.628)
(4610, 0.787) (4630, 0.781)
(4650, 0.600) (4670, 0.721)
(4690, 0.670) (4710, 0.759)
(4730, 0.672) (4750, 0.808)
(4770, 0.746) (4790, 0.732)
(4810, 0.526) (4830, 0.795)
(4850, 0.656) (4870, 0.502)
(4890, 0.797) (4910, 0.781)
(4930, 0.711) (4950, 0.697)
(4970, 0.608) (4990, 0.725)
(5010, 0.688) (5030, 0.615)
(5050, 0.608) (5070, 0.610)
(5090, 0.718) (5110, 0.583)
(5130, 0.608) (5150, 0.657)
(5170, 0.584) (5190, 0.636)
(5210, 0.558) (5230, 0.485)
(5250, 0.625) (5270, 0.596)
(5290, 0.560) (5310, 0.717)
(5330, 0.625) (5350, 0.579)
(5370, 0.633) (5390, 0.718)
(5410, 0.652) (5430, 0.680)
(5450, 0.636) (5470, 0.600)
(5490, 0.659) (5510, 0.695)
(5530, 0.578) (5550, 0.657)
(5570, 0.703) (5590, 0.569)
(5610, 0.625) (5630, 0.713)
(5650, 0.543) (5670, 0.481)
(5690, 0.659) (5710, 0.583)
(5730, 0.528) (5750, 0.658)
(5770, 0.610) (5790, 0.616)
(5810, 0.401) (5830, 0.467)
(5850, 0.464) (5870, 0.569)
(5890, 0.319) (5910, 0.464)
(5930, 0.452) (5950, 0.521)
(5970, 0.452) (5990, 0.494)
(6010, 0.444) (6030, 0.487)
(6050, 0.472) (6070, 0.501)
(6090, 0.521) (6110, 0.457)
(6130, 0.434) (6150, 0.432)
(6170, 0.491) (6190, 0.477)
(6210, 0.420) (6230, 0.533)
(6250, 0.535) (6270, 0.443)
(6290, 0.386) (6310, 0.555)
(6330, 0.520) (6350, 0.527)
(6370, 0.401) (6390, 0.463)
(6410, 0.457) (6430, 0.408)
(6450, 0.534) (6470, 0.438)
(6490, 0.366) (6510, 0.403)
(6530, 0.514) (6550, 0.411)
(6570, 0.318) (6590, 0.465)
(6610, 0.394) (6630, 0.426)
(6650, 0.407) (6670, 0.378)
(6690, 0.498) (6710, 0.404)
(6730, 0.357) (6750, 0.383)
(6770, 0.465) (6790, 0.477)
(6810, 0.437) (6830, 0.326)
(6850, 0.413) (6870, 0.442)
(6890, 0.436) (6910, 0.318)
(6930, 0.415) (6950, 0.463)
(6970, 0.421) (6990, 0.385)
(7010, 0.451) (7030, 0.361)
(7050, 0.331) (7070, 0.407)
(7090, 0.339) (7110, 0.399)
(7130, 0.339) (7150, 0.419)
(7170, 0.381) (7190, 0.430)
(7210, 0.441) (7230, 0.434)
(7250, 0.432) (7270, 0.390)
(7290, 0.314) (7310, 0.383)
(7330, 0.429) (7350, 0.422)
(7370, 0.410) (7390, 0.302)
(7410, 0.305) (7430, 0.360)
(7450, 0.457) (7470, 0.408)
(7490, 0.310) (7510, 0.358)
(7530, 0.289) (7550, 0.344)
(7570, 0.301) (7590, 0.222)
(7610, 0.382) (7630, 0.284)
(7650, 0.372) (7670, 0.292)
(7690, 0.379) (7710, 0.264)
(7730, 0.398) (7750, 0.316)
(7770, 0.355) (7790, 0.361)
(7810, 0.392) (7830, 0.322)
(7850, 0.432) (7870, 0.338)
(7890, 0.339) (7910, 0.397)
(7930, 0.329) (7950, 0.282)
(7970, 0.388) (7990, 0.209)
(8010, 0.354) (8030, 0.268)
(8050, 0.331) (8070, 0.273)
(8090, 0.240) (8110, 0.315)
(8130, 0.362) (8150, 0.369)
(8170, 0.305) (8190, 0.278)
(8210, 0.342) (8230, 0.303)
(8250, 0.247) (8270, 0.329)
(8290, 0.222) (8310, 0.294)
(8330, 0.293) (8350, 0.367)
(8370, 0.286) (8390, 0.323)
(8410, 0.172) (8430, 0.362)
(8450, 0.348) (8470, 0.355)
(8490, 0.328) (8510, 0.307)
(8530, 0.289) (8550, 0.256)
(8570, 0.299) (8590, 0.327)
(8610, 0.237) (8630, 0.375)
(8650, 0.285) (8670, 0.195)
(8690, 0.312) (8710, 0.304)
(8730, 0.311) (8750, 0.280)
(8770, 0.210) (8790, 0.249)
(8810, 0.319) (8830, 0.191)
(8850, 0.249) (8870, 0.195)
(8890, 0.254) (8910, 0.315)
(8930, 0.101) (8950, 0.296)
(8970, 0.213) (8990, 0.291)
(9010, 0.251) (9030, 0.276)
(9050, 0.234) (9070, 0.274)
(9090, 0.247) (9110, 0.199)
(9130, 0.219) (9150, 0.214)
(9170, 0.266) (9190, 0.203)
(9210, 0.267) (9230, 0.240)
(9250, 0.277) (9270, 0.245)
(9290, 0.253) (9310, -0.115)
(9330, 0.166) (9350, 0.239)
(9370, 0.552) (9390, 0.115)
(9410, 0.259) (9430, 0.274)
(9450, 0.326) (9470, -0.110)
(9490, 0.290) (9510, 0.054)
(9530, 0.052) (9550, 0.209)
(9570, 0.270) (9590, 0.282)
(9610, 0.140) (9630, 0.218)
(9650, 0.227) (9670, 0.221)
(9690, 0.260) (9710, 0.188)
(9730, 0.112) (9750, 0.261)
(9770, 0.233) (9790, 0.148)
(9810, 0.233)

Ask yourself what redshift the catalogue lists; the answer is 1.183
